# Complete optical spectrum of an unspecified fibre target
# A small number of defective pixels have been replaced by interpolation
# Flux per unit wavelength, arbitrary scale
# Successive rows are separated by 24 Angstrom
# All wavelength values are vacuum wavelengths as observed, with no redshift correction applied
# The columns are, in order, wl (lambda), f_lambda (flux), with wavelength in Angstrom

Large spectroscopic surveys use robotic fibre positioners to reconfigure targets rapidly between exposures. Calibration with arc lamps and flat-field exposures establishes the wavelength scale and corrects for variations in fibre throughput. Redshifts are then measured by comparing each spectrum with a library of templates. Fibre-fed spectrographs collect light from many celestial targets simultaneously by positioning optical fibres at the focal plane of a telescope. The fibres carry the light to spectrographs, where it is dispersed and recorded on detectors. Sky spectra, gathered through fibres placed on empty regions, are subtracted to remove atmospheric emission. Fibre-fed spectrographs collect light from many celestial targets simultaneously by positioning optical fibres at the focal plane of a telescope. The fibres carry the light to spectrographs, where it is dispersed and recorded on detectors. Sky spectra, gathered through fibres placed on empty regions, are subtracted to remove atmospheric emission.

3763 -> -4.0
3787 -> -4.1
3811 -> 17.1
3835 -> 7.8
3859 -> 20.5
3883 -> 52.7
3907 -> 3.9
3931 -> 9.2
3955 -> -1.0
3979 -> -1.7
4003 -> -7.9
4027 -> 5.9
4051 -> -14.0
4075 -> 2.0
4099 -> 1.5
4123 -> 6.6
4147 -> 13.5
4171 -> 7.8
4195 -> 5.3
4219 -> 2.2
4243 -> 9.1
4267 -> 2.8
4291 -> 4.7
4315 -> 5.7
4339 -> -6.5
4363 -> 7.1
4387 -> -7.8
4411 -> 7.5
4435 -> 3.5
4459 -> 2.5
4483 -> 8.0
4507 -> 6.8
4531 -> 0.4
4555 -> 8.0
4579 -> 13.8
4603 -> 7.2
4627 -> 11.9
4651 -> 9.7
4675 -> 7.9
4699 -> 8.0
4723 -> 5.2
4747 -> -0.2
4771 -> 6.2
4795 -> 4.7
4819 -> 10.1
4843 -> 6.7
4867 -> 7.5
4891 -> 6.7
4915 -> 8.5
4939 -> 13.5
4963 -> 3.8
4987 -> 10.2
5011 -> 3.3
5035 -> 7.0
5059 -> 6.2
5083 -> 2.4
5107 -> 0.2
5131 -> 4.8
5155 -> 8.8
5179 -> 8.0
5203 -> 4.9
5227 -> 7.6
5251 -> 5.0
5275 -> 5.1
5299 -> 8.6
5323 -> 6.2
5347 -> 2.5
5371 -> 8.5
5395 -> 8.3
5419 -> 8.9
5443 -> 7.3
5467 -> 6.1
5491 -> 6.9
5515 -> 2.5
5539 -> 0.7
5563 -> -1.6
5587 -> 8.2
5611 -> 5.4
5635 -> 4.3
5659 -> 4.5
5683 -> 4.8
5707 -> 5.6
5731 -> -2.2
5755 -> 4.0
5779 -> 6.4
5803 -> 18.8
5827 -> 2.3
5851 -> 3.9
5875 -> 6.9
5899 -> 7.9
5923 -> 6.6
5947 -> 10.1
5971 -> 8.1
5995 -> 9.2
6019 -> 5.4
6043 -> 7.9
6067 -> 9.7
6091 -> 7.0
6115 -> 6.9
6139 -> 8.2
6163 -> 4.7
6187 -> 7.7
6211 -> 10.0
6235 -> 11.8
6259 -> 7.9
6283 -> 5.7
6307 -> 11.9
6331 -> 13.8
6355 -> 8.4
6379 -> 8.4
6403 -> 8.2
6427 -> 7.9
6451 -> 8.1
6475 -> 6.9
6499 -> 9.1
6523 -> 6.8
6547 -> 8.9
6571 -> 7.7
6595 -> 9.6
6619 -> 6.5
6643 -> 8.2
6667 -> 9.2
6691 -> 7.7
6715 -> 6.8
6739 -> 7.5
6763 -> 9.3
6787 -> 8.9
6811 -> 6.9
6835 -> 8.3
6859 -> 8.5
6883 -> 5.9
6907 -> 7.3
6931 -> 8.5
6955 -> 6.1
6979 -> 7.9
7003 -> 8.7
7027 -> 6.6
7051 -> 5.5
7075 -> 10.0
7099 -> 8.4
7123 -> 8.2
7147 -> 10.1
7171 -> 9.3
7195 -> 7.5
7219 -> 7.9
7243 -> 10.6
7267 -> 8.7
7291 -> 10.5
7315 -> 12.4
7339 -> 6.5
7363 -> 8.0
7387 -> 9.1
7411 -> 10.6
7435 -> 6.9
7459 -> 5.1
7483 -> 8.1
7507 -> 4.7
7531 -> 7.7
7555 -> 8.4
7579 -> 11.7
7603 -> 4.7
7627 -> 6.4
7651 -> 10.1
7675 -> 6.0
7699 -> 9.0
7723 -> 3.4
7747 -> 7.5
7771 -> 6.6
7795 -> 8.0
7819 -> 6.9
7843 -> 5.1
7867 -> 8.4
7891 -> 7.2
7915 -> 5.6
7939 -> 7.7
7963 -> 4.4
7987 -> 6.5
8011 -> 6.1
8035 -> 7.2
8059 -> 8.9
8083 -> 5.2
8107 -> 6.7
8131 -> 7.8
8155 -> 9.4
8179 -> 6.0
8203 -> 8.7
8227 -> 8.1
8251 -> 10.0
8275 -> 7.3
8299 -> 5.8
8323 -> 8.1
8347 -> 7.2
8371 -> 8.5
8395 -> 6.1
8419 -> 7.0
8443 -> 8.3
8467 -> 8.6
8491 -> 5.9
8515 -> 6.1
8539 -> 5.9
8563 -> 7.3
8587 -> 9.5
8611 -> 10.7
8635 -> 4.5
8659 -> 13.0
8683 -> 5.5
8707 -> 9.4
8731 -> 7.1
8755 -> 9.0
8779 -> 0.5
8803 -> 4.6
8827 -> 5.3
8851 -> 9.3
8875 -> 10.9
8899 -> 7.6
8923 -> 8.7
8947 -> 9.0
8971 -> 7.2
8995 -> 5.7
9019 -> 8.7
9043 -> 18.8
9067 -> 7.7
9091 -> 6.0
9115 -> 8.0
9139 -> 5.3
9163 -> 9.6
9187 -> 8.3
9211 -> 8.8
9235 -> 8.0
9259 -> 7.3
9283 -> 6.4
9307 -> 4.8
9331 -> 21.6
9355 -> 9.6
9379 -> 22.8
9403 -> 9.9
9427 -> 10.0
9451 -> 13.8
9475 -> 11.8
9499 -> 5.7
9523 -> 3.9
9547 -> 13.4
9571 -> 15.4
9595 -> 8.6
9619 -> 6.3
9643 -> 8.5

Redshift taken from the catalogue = 1.42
